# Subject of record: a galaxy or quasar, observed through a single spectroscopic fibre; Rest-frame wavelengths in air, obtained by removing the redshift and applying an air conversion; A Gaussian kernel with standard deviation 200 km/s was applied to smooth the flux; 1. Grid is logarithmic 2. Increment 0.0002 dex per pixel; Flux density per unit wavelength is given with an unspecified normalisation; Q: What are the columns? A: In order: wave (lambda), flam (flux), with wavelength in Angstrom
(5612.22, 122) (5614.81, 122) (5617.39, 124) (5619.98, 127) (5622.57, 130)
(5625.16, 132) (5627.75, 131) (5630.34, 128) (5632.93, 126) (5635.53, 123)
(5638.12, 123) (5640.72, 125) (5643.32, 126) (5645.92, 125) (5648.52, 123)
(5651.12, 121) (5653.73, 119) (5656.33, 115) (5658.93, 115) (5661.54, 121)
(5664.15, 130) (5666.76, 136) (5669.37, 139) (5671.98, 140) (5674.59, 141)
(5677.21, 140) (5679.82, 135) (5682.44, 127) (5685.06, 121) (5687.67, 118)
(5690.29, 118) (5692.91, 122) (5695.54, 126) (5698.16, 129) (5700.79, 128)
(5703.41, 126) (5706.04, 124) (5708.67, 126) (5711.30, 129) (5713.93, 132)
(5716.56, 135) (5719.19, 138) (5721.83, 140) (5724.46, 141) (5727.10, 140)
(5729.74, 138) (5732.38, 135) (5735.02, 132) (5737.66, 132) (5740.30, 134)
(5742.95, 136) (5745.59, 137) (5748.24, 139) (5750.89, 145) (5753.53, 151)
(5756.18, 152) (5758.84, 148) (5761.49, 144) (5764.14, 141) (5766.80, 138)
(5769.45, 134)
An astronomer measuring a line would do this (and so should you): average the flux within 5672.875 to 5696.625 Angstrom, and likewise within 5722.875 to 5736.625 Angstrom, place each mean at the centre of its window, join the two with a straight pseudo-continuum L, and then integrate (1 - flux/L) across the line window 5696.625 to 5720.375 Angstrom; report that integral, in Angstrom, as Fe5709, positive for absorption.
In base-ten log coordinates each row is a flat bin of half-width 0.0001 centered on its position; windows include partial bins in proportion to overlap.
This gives 0.6 Angstrom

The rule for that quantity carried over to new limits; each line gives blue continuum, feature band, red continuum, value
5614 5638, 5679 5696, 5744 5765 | 1.5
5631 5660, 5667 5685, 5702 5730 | -1.3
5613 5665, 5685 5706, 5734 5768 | 1.4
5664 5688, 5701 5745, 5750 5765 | 2.4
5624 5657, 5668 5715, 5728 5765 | 1.1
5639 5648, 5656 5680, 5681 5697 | -1.6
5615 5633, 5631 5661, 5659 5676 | 2.0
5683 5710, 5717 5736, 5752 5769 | -0.6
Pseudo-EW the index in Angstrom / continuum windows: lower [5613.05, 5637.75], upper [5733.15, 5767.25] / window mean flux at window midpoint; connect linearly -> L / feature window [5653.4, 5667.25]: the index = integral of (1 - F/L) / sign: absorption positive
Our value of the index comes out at 0.9 Angstrom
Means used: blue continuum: 127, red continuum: 141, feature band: 122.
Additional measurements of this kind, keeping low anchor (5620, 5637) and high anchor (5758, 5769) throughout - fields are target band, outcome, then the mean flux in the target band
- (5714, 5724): 0.0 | 137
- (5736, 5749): 0.4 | 135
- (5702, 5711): 0.7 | 126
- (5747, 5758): -0.5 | 147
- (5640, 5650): 0.4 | 125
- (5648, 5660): 1.1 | 118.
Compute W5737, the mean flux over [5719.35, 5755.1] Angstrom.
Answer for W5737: 139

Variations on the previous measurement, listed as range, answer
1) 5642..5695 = 127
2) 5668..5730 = 131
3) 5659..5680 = 134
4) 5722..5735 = 138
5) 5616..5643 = 127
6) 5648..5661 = 118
